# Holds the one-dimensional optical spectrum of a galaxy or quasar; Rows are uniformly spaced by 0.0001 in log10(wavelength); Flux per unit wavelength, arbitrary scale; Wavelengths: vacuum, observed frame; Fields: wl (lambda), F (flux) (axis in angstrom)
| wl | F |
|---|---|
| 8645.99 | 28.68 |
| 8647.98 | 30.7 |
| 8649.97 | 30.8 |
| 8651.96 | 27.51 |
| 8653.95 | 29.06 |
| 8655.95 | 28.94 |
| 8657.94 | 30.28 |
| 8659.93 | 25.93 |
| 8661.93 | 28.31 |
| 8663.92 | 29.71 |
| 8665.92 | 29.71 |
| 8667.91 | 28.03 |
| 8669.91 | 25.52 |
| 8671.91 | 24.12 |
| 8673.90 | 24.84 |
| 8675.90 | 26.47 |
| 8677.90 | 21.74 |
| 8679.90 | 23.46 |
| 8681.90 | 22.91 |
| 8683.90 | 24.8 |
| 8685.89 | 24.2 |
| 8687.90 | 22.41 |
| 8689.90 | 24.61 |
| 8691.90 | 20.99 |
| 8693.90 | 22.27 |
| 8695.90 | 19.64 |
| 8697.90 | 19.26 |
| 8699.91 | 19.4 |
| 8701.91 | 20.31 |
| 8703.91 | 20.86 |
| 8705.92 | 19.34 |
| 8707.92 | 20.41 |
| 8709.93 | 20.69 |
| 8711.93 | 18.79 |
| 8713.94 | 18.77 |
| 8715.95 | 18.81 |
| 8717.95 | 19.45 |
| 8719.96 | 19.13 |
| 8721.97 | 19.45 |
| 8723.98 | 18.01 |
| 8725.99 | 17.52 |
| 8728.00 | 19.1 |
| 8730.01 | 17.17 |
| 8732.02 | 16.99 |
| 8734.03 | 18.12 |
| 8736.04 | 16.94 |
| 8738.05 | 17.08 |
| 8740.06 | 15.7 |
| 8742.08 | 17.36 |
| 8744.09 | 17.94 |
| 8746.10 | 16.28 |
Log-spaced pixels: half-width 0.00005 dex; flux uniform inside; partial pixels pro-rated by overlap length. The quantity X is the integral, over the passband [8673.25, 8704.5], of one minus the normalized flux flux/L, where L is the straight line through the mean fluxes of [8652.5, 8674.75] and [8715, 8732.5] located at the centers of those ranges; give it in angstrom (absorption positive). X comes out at 1.9 angstrom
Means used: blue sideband 27.7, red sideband 18.4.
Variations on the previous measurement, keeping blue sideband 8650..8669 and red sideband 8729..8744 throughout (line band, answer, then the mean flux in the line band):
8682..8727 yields 3.0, 20.5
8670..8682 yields 1.0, 24.1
